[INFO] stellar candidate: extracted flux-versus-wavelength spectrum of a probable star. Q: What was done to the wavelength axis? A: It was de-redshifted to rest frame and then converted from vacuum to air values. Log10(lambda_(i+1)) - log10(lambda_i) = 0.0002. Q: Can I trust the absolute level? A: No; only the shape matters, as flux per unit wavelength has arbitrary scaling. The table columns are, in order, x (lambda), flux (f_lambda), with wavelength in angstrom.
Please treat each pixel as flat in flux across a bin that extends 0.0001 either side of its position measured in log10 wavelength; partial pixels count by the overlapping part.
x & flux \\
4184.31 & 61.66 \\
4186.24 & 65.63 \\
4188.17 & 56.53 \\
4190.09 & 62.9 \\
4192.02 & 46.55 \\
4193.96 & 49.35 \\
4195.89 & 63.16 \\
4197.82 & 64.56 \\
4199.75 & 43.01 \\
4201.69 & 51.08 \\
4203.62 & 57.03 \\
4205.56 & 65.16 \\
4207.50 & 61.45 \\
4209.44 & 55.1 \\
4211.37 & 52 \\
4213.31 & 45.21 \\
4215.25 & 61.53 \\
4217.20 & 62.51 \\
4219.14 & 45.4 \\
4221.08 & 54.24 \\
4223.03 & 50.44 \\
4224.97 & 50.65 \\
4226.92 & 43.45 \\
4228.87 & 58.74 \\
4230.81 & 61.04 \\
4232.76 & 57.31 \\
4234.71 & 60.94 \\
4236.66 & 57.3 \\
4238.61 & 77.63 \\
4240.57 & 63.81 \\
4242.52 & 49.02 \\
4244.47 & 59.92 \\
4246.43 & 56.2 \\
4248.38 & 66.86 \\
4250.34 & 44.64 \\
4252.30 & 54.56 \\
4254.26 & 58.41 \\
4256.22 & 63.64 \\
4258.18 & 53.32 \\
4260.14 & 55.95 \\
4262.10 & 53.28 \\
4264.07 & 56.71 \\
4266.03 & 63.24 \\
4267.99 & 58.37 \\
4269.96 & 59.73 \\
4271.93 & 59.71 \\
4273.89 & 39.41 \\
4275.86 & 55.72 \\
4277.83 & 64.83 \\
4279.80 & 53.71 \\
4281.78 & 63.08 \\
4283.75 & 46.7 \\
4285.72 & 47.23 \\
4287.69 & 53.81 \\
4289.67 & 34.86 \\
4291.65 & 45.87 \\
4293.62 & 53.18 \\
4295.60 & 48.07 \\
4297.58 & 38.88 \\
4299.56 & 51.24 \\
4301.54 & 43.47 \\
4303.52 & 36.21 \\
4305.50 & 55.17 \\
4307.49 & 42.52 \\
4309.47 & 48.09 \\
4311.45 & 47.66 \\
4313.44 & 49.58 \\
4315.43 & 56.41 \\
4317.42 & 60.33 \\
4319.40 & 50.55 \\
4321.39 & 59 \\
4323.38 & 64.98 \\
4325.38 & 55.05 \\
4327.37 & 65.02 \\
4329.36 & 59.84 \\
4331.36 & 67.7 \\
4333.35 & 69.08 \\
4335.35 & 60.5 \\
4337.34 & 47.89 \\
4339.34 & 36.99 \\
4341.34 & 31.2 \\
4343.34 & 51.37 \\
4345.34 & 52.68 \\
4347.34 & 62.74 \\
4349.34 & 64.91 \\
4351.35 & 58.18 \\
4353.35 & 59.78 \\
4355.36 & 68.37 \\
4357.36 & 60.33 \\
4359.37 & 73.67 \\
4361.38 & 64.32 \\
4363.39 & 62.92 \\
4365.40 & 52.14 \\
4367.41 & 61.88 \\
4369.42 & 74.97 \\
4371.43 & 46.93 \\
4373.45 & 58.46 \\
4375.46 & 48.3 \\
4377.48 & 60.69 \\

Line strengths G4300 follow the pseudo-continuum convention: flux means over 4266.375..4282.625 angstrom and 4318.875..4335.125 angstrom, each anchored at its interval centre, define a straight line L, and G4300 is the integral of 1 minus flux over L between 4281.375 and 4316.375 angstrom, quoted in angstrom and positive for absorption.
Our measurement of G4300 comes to 6.8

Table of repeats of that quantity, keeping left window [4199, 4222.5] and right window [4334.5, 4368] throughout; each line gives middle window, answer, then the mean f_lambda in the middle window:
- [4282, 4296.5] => 2.06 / 48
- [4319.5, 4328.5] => -0.55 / 59.9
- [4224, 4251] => -1.41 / 57.8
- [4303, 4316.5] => 1.88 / 48.4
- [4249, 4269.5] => -0.42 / 56.5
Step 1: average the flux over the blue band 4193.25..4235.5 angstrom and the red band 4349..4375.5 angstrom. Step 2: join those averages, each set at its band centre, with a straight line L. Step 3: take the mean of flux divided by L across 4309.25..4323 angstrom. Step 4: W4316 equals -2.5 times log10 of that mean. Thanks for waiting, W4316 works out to 0.11 mag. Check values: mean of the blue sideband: 55.2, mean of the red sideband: 61.4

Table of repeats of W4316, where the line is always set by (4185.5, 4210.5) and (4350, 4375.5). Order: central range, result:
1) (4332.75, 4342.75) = 0.244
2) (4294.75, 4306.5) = 0.295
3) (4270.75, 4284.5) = 0.079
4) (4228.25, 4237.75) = -0.027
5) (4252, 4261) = 0.021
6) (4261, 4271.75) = 0.008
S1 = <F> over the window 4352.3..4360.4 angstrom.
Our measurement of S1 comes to 65.5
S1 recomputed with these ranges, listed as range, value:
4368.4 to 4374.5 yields 60.1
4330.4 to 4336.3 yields 65.8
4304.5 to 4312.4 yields 48.4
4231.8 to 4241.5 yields 63.4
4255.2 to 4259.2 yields 58.5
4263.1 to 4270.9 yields 59.6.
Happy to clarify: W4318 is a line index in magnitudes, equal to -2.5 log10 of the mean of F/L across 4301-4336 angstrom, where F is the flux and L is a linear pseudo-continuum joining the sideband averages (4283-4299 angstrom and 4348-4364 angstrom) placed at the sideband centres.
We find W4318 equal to -0.02 mag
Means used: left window 46.2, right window 64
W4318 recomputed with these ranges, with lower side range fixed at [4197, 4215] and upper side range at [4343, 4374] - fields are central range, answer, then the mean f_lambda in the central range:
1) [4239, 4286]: 0.01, 56.6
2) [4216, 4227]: 0.08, 51.9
